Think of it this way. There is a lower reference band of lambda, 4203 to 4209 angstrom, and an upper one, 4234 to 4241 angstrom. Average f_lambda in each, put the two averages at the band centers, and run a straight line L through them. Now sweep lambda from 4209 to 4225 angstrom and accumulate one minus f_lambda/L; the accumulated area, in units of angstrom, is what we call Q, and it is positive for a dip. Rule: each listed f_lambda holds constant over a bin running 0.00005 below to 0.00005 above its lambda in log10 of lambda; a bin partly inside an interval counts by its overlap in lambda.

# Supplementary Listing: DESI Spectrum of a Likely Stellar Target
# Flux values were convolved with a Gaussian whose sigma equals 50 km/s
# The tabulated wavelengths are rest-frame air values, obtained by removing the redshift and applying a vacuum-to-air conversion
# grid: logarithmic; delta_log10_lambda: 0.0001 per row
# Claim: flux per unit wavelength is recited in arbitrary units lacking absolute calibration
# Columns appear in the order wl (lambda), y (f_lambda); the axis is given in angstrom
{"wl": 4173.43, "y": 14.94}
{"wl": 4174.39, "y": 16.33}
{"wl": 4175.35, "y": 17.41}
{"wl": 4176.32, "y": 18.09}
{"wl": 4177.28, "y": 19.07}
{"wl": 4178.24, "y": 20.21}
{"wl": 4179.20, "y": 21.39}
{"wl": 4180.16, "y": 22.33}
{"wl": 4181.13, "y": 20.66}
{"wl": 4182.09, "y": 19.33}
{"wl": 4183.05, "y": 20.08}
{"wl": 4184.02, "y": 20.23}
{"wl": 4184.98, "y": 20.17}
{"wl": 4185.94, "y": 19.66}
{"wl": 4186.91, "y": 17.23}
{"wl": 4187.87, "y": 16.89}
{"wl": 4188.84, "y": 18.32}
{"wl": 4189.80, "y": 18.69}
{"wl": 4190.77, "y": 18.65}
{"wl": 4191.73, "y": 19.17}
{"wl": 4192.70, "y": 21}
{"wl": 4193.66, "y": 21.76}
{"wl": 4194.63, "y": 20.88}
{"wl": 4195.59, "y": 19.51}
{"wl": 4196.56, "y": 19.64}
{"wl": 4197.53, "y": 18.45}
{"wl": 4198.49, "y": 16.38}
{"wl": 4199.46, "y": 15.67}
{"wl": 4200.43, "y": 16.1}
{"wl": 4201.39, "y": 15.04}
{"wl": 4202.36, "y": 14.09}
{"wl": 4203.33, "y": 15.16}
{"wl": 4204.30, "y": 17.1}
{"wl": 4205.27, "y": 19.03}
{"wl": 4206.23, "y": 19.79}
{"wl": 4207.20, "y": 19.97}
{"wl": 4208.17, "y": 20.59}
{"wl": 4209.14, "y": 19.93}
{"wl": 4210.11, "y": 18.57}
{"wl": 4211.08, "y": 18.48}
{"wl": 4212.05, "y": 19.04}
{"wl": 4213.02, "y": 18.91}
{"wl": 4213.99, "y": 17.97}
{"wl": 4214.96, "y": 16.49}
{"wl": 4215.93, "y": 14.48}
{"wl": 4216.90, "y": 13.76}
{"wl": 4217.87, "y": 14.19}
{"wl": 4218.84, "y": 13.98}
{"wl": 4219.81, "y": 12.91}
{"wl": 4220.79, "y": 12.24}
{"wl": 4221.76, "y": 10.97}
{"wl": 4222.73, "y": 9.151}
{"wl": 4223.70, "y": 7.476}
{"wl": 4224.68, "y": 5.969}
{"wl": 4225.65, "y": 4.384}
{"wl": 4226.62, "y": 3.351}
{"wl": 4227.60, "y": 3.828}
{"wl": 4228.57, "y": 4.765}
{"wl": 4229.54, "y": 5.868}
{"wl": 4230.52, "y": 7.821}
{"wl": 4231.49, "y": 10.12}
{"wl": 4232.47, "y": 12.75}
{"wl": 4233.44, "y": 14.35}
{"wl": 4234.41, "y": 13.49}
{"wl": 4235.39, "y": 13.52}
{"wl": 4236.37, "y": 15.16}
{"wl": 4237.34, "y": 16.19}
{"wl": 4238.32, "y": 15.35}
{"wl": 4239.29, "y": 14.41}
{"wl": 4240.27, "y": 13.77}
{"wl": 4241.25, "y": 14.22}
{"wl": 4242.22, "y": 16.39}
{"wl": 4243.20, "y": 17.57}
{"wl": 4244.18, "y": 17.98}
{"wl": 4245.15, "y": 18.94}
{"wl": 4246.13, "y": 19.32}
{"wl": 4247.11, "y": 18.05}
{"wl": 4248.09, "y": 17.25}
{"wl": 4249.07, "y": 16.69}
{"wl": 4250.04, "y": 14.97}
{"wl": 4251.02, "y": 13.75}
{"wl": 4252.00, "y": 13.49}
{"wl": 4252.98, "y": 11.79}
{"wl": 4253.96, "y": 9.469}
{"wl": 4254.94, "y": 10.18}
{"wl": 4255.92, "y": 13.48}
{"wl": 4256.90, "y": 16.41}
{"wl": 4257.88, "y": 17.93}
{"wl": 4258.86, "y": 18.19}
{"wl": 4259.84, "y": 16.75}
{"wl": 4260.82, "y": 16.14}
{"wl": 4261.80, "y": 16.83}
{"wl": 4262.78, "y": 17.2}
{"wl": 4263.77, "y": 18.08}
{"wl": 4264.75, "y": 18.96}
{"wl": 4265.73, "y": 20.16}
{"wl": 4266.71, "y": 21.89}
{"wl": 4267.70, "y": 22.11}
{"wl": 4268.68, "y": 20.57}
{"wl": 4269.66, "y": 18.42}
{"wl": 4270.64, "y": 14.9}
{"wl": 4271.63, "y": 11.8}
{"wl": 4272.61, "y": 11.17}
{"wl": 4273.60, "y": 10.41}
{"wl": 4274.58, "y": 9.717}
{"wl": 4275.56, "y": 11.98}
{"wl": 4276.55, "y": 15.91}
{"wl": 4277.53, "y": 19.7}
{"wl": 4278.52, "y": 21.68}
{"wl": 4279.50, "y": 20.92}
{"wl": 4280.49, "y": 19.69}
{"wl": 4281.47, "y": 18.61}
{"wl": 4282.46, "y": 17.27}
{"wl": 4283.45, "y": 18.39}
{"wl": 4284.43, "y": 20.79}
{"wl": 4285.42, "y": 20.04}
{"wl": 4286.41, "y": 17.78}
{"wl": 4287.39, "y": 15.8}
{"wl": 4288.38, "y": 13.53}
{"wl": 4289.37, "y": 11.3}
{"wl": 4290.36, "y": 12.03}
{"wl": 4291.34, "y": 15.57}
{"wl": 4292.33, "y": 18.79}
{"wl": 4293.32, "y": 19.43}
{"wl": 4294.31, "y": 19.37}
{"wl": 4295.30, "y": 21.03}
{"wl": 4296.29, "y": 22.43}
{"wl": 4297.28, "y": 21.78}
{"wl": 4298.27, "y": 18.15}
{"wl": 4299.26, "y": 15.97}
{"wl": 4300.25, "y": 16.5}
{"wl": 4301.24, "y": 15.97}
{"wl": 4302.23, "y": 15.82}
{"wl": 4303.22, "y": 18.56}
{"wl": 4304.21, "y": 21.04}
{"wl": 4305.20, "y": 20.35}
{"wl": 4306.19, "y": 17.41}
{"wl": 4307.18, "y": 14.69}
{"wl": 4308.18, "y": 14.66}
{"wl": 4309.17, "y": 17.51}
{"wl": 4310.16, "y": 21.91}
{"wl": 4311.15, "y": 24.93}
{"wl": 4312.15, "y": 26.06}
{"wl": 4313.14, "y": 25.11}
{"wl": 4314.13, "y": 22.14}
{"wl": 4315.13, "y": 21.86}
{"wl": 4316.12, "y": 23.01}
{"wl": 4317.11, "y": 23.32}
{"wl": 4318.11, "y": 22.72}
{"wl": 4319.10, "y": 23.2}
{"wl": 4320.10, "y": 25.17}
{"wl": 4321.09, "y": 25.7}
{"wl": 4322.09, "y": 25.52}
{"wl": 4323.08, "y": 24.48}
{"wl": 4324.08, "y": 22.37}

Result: 2.8 angstrom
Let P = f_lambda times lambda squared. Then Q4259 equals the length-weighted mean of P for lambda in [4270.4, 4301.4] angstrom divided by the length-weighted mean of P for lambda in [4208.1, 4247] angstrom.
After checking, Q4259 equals 1.3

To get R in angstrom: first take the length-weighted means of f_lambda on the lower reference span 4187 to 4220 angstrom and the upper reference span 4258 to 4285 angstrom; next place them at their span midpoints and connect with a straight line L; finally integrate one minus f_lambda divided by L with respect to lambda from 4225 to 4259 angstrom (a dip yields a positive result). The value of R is 8.3 angstrom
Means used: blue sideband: 17.7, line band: 13.2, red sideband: 17.4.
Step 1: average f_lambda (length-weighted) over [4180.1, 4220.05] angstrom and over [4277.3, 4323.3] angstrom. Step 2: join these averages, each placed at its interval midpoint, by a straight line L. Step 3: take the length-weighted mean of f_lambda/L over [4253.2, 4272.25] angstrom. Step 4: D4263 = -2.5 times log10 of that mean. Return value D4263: 0.15 mag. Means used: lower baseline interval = 18.1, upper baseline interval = 19.7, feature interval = 16.7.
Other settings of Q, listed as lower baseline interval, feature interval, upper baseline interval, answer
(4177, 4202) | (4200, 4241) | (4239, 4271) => 10.00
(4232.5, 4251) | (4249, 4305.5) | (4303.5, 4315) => 4.54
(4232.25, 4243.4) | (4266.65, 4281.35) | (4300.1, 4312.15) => 0.17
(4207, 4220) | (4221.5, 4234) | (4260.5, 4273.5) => 6.88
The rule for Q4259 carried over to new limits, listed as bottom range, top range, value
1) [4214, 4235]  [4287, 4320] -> 1.94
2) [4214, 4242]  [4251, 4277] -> 1.38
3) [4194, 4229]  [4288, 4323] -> 1.41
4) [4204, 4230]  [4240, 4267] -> 1.23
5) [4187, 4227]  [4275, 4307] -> 1.16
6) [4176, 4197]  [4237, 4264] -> 0.82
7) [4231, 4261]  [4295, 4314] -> 1.33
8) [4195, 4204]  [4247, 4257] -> 0.85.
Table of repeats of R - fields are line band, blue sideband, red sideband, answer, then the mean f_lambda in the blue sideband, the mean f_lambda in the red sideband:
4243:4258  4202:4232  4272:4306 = -0.28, 13.2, 17.3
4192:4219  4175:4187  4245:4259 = 0.64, 19.8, 15.2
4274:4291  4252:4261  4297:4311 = -0.40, 14.4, 18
